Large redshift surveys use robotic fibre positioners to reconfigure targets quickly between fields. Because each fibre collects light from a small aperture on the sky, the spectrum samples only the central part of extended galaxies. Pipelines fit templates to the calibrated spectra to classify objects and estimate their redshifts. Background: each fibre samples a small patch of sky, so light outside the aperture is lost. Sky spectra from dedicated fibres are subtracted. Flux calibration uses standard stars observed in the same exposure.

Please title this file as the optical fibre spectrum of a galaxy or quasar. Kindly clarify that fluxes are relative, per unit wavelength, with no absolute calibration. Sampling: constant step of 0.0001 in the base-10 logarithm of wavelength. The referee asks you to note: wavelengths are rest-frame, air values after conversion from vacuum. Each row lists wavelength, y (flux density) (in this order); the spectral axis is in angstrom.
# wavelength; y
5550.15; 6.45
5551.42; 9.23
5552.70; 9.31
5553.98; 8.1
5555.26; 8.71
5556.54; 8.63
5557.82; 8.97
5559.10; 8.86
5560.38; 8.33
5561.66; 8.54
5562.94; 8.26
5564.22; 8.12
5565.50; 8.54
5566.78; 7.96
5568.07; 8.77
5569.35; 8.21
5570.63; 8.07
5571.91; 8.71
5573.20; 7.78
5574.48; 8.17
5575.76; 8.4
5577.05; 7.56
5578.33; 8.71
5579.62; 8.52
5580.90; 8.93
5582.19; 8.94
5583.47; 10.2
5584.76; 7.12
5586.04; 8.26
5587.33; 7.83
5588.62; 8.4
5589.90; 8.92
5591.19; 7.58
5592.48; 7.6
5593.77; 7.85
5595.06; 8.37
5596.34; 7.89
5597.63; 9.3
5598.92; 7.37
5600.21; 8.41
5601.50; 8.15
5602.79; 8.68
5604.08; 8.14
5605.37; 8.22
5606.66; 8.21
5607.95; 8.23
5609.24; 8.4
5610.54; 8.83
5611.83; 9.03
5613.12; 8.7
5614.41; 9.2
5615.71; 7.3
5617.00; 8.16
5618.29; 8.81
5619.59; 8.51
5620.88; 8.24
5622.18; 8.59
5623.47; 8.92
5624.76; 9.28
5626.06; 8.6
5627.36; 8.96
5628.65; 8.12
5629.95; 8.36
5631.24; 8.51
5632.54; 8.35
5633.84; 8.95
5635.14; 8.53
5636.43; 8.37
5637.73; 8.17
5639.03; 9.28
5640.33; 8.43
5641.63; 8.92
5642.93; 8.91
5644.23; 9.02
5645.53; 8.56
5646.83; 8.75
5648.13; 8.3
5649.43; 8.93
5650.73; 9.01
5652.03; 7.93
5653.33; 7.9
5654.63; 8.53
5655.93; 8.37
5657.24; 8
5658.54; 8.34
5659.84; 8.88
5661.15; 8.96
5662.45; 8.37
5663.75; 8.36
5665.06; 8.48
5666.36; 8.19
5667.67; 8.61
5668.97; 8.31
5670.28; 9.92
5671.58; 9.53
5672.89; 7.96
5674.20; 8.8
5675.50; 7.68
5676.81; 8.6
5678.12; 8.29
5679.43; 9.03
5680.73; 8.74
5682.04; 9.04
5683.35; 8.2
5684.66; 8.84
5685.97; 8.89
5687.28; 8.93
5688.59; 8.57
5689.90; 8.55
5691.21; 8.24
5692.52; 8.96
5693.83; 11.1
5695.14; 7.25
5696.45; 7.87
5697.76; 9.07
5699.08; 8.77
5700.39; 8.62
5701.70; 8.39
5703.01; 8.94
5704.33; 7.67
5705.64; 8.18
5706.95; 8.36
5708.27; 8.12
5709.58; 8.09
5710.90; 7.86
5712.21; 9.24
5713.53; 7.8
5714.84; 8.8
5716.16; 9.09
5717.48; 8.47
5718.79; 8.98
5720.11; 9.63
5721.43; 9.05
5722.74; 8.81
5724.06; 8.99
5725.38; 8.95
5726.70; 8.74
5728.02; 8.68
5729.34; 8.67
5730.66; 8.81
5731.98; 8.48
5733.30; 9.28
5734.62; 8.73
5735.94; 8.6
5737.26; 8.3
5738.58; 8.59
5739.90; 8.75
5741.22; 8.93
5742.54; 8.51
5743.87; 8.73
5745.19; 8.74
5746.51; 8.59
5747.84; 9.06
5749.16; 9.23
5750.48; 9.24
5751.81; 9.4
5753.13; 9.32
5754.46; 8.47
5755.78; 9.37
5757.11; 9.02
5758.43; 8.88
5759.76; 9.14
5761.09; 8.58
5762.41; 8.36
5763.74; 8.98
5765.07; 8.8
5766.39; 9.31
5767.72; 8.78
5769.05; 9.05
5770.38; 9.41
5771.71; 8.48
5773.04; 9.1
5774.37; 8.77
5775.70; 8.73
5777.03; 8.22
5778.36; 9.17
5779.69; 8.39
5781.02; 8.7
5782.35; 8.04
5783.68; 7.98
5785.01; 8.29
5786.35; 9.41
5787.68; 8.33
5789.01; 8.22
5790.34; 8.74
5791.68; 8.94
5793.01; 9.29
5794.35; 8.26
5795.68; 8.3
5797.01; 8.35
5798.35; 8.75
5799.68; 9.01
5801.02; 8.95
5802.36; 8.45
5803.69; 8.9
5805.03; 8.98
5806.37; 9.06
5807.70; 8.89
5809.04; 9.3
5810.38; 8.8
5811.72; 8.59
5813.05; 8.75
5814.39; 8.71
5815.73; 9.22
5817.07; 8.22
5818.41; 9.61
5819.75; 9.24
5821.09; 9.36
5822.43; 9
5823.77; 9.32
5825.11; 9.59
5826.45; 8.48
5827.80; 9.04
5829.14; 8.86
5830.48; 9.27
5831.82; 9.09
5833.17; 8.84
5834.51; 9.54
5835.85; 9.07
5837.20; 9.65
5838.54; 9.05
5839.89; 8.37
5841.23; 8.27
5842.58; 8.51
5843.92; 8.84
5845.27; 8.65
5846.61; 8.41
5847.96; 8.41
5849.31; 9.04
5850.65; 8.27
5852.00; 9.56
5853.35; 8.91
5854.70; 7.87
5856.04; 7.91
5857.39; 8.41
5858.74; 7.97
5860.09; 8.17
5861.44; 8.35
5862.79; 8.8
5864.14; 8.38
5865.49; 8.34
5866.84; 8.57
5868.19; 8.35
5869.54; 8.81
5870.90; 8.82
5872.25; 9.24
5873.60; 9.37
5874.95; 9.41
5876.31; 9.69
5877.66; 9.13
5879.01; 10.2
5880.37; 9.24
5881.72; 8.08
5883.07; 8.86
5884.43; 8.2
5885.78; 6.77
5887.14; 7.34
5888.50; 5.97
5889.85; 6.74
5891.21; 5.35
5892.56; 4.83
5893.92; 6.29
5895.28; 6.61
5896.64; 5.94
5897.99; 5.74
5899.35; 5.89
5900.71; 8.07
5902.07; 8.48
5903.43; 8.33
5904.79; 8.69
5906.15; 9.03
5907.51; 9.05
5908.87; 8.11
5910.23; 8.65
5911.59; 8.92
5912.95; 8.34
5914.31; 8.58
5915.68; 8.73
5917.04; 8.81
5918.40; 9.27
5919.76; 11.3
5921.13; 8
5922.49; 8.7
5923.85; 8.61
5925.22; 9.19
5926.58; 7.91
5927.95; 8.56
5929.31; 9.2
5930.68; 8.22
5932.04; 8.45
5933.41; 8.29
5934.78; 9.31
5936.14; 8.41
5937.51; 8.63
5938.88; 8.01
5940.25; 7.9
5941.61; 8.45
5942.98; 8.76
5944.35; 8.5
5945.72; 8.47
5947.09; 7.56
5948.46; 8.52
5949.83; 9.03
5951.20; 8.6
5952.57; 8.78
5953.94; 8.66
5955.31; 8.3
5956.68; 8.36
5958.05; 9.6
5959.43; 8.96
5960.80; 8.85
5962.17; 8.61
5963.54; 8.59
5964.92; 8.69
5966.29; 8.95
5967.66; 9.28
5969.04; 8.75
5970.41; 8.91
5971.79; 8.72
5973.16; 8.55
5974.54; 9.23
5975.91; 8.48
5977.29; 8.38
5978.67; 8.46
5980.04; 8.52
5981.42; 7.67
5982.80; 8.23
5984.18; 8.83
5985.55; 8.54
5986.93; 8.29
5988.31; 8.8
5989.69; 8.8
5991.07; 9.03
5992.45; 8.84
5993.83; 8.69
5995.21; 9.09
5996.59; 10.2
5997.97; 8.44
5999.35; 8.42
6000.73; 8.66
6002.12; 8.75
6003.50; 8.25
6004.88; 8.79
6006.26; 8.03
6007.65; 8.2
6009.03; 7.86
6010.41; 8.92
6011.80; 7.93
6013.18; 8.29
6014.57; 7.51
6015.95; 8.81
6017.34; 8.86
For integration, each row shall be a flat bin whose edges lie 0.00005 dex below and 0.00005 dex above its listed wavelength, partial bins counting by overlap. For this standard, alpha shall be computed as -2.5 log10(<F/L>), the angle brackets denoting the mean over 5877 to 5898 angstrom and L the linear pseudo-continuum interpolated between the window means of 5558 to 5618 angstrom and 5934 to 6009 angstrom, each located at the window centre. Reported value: 0.18 mag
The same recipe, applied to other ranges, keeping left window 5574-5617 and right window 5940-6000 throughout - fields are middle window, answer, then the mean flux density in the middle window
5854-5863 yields 0.05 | 8.18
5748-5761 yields -0.08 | 9.09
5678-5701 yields -0.04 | 8.73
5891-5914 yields 0.15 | 7.49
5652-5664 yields 0.00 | 8.39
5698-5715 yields 0.01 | 8.38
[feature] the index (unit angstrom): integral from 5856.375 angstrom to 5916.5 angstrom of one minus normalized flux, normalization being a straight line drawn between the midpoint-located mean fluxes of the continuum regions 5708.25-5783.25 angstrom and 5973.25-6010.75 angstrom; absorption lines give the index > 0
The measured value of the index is 4.3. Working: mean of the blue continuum 8.79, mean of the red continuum 8.6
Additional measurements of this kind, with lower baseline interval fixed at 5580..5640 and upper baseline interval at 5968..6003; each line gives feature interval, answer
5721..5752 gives -1.0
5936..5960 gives 0.4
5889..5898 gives 2.8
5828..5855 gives -0.8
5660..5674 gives -0.3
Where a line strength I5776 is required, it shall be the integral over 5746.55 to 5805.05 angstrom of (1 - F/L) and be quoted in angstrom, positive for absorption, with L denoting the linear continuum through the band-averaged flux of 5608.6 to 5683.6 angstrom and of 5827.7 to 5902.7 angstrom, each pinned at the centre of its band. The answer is -2.9 angstrom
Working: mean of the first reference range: 8.59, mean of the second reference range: 8.24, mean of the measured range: 8.79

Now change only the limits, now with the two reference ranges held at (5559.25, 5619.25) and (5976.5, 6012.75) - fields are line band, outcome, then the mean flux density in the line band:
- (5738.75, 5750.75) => -0.6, 8.84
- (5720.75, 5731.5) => -0.5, 8.83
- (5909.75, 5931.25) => -0.7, 8.82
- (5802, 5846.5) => -2.5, 8.95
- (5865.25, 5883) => -1.1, 9.03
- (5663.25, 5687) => -0.7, 8.64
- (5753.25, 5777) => -1.3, 8.89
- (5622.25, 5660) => -1.0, 8.59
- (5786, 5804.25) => -0.5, 8.7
